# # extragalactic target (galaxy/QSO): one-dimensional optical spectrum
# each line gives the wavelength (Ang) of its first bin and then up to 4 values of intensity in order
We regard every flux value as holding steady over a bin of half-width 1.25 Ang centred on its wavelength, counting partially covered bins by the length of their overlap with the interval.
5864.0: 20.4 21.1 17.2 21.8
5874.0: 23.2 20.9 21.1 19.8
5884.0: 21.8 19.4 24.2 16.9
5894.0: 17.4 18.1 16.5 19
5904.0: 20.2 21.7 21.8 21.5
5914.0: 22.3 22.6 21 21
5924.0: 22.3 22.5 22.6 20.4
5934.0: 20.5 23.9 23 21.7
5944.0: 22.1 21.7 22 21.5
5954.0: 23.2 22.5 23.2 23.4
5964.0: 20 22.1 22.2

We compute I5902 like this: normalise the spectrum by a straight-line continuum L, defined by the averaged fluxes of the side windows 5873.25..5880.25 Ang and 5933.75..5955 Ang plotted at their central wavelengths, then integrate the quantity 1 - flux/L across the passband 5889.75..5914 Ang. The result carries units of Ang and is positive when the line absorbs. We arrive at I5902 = 2.6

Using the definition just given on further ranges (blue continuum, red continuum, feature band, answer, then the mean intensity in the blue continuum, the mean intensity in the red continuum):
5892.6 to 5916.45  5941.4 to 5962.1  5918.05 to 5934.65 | -0.4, 20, 22.4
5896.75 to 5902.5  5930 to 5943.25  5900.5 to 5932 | -3.0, 17.8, 21.9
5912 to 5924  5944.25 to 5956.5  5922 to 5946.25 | -0.1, 21.8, 22.1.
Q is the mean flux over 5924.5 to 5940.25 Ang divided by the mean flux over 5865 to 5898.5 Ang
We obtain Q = 1.10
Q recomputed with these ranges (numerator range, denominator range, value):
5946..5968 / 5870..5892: 1.05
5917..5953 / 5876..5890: 1.03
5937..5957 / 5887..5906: 1.17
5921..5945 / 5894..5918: 1.09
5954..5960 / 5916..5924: 1.06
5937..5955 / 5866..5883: 1.07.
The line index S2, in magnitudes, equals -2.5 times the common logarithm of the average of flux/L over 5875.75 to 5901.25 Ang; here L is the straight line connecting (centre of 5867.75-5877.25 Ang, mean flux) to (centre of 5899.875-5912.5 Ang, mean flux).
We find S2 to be 0.063 mag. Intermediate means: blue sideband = 20.8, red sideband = 20.7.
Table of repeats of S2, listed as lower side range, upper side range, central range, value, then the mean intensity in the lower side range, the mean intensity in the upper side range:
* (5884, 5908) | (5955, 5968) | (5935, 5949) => -0.05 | 19.4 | 22.3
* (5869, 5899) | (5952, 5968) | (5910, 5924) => -0.03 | 20.1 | 22.4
